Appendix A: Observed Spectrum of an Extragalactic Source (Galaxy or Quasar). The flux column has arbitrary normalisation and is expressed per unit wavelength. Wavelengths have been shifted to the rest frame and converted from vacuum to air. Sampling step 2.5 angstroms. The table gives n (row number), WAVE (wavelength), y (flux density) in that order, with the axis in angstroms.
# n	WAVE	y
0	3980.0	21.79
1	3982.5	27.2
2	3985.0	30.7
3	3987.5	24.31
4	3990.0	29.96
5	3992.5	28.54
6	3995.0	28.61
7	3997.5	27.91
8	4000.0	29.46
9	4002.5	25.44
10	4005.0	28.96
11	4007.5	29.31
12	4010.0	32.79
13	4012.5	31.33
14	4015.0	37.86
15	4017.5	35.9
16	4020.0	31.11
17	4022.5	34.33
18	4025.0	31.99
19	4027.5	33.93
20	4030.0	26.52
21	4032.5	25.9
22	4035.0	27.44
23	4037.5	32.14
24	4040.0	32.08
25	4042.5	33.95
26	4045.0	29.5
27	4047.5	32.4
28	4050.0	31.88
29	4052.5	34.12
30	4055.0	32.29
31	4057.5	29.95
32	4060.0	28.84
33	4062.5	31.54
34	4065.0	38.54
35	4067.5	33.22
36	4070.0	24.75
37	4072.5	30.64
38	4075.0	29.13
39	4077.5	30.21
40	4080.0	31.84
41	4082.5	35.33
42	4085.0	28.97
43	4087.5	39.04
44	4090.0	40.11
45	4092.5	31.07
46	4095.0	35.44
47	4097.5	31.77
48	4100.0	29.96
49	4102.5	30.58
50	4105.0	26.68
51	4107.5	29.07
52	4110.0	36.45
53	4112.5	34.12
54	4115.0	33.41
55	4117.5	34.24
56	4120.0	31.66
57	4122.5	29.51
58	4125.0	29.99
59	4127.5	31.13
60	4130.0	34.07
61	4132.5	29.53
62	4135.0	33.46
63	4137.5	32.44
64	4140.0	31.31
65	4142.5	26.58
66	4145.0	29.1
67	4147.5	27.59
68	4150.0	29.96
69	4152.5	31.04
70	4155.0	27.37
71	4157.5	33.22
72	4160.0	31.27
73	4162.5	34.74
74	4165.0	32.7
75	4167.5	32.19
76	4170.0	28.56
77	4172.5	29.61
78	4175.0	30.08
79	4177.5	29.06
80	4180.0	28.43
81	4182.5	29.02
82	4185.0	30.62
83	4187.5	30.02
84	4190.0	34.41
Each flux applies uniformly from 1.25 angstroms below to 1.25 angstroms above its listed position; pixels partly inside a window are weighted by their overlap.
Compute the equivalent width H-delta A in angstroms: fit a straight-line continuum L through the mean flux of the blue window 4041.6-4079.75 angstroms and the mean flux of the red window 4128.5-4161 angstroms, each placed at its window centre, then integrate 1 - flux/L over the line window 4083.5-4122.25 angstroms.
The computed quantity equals -2.3 angstroms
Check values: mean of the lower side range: 31.4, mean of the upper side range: 30.5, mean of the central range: 32.8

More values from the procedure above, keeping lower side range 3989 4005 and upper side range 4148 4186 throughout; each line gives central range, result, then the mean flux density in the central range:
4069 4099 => -3.02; 32.4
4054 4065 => -0.90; 31.5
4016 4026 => -1.69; 33.5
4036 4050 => -1.45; 31.9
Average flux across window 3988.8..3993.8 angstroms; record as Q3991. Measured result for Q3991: 29.2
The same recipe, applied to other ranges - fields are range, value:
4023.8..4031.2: 30.8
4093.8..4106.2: 30.9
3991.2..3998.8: 28.4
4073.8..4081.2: 30.4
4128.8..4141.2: 32.2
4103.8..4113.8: 31.6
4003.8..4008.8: 29.2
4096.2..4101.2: 30.9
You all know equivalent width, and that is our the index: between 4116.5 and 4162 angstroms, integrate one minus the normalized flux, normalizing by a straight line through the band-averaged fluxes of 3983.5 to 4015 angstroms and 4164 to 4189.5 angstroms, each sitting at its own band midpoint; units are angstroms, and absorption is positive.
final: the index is -1.28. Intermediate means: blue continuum 29.3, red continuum 30.1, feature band 30.8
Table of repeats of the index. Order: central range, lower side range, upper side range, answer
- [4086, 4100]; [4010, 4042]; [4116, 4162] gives -1.64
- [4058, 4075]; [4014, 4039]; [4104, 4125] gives 0.37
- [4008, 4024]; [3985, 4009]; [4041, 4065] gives -2.24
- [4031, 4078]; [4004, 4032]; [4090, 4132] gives 1.58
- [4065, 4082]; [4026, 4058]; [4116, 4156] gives 0.00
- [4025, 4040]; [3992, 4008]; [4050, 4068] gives 0.47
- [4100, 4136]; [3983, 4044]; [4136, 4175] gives -1.36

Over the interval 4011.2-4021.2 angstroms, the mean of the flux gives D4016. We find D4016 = 34.1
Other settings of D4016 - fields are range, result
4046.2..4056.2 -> 32.7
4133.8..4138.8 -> 32.9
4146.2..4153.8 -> 29.5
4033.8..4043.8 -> 31.4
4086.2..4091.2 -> 39.5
